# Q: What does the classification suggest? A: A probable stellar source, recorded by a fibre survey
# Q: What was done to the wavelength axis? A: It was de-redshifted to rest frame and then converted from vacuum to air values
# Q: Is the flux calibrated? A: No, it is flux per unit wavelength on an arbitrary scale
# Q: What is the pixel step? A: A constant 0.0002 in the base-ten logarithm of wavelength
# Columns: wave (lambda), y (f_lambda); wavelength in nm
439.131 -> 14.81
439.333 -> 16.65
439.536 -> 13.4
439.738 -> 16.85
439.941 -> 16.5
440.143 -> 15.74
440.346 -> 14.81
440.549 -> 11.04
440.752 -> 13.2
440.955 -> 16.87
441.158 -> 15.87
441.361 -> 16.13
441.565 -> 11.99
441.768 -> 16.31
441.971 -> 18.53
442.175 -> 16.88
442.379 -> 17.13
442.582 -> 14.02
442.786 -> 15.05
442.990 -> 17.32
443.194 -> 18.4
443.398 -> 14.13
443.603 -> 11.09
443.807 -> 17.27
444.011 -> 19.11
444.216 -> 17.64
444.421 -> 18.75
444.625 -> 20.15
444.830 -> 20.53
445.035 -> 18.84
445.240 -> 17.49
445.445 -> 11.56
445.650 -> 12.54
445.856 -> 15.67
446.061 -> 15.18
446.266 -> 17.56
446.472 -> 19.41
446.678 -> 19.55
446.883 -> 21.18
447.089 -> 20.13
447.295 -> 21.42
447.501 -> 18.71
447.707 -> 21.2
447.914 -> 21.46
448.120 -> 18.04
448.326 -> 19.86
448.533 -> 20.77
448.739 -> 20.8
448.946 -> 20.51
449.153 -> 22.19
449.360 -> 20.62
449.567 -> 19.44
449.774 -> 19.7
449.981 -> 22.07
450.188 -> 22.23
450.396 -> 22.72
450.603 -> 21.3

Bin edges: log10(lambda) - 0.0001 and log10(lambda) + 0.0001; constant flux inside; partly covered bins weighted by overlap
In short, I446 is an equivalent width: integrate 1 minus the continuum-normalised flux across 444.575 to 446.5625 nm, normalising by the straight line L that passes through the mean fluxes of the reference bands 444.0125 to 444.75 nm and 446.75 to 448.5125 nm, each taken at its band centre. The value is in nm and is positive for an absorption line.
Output 0.27 nm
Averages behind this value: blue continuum 18.9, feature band 16.8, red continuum 20.3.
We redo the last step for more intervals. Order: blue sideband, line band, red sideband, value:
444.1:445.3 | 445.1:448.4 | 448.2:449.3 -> 0.29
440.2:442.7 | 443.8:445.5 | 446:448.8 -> -0.05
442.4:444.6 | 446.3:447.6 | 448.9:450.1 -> -0.07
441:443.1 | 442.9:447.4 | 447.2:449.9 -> 0.14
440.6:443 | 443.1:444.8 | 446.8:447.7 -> 0.03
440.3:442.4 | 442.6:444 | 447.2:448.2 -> 0.09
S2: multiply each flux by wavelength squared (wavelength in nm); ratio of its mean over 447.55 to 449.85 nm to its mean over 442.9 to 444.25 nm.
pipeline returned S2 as 1.28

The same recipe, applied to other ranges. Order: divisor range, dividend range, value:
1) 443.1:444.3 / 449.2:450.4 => 1.33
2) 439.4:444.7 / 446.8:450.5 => 1.34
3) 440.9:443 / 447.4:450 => 1.32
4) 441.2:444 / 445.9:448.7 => 1.26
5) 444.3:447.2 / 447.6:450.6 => 1.19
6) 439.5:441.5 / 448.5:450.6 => 1.46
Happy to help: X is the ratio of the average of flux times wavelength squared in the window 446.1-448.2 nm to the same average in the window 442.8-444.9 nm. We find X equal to 1.16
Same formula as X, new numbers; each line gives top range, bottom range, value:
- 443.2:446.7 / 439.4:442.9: 1.12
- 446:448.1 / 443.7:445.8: 1.14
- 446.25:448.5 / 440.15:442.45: 1.34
